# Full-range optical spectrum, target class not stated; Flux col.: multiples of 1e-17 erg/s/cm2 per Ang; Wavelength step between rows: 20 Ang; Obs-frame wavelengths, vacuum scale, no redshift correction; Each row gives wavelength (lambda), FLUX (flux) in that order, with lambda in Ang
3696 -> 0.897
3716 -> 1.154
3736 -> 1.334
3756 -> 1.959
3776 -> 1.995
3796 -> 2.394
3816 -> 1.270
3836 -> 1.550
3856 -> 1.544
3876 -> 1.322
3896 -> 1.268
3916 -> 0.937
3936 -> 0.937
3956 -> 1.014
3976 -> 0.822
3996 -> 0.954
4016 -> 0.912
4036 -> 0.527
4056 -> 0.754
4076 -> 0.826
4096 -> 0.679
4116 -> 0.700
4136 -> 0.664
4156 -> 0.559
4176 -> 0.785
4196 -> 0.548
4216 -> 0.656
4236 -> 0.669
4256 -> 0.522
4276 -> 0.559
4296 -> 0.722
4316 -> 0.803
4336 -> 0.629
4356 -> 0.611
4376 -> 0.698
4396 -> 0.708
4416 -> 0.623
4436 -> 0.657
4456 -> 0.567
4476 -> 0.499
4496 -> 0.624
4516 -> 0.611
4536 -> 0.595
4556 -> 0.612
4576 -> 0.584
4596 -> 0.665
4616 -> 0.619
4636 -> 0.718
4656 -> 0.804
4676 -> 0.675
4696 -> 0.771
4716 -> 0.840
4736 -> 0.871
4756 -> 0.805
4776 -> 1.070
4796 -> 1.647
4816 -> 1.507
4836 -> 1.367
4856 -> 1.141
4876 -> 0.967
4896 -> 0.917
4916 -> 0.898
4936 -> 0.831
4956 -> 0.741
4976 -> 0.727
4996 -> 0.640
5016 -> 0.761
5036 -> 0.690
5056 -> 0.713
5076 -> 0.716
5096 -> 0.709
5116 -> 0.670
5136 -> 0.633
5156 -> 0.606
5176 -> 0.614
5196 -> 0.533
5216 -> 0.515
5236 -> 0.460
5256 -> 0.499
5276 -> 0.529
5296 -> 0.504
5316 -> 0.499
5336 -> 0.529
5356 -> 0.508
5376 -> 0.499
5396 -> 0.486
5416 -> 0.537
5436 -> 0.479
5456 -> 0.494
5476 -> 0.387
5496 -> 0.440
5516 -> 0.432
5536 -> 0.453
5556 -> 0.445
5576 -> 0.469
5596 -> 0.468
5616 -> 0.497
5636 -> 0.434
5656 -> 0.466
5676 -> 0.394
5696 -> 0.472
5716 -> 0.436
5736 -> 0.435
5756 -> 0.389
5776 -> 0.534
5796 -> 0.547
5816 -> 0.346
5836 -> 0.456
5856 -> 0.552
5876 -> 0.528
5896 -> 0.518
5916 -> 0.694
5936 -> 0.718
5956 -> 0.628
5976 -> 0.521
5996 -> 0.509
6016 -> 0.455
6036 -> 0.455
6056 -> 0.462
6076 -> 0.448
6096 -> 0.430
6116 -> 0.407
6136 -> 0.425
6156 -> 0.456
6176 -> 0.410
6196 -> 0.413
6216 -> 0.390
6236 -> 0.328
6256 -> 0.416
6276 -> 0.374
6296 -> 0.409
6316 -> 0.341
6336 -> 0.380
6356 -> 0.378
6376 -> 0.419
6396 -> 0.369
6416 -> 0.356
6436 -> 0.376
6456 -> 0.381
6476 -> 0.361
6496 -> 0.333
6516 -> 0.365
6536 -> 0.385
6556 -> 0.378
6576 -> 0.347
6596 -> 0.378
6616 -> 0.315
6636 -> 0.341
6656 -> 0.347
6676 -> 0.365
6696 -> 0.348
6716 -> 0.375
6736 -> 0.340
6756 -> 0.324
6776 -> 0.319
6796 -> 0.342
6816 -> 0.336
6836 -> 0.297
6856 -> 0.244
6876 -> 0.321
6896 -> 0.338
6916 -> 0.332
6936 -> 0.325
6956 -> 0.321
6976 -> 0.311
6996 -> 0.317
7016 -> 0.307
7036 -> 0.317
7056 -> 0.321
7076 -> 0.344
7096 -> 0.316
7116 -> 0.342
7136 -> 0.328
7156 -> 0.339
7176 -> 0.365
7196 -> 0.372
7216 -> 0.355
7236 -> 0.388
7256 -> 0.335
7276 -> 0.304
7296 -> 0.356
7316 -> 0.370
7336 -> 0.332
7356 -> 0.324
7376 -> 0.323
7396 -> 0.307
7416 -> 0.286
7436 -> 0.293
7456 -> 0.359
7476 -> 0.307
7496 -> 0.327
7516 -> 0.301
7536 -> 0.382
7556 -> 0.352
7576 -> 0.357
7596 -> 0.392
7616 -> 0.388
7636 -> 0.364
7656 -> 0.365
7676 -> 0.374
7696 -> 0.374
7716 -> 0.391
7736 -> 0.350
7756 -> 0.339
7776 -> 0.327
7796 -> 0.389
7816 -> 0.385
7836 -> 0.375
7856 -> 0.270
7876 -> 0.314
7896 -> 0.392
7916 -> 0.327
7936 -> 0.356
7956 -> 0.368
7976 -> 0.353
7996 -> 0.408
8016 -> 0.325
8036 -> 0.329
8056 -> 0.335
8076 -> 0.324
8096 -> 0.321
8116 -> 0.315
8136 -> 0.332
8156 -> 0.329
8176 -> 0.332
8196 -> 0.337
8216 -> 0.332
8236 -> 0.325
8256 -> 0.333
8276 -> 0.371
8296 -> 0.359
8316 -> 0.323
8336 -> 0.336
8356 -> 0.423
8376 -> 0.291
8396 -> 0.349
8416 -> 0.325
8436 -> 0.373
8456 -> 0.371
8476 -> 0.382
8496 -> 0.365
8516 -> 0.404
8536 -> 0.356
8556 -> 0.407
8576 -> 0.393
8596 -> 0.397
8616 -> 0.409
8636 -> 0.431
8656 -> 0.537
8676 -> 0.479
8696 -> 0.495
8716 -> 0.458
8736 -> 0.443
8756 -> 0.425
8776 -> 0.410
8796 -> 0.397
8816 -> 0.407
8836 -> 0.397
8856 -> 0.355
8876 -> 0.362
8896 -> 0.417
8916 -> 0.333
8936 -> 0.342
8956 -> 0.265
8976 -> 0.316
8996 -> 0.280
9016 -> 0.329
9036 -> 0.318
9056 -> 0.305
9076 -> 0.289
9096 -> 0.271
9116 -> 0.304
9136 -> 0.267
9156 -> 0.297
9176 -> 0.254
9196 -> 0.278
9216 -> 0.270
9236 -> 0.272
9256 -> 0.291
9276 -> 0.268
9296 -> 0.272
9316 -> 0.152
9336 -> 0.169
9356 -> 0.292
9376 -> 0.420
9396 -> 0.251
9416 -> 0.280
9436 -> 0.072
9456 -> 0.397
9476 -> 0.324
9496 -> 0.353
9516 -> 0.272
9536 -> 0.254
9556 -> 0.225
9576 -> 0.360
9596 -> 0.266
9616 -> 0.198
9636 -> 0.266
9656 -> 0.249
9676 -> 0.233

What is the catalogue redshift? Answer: 2.11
